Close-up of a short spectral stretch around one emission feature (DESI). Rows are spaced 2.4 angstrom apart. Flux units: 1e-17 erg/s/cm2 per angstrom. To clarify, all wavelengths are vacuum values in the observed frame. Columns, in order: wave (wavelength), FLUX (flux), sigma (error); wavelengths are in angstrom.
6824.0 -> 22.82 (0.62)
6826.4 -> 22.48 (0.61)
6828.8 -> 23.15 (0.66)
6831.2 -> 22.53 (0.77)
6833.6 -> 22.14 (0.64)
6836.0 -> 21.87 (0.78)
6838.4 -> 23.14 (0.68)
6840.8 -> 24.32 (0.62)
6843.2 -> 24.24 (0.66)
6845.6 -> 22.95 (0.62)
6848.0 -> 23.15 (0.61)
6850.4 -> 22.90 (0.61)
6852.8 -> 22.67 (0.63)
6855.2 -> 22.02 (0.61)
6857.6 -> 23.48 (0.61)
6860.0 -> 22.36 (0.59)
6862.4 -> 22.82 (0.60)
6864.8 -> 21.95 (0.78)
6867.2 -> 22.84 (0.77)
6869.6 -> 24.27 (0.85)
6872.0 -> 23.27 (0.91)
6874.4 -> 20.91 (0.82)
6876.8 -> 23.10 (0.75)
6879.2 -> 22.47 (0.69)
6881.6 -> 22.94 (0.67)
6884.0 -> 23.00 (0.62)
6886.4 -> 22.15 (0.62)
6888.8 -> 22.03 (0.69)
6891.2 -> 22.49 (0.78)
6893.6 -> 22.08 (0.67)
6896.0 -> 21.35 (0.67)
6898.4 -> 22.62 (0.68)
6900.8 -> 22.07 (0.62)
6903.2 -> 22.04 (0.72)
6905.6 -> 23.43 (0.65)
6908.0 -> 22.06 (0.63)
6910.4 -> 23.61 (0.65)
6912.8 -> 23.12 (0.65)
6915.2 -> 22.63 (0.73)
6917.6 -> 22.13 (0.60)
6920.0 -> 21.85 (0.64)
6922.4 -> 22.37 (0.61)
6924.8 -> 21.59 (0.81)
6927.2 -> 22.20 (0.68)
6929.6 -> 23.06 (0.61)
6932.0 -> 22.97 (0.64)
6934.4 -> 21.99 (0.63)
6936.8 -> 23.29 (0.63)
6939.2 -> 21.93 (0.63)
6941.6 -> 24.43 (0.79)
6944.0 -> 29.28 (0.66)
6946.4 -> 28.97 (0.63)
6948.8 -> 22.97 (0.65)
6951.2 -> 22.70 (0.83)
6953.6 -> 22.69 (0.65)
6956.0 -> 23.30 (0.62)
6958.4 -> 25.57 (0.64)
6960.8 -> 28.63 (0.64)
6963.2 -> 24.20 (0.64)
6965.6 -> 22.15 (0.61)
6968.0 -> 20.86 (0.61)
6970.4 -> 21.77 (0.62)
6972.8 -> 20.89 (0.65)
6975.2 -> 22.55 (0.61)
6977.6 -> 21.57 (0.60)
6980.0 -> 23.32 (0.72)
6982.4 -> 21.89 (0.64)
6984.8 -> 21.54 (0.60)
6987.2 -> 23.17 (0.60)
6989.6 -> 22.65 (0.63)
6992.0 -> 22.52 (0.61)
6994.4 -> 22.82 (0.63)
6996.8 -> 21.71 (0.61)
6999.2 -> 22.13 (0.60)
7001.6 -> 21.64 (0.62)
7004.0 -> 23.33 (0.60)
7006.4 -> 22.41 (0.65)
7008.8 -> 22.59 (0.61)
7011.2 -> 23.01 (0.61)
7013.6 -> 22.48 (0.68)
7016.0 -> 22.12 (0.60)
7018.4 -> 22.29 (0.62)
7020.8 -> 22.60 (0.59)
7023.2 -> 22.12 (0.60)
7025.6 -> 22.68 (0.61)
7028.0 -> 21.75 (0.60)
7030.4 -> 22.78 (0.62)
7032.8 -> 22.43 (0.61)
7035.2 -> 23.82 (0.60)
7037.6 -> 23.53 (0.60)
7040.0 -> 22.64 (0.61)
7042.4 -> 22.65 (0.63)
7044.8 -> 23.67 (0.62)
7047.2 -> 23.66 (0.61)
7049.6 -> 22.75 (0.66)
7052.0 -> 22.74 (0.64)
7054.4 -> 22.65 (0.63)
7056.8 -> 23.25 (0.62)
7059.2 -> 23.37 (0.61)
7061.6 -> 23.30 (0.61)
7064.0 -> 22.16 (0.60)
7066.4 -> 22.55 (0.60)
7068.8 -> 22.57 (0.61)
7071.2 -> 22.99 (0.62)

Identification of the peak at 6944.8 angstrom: [S II]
